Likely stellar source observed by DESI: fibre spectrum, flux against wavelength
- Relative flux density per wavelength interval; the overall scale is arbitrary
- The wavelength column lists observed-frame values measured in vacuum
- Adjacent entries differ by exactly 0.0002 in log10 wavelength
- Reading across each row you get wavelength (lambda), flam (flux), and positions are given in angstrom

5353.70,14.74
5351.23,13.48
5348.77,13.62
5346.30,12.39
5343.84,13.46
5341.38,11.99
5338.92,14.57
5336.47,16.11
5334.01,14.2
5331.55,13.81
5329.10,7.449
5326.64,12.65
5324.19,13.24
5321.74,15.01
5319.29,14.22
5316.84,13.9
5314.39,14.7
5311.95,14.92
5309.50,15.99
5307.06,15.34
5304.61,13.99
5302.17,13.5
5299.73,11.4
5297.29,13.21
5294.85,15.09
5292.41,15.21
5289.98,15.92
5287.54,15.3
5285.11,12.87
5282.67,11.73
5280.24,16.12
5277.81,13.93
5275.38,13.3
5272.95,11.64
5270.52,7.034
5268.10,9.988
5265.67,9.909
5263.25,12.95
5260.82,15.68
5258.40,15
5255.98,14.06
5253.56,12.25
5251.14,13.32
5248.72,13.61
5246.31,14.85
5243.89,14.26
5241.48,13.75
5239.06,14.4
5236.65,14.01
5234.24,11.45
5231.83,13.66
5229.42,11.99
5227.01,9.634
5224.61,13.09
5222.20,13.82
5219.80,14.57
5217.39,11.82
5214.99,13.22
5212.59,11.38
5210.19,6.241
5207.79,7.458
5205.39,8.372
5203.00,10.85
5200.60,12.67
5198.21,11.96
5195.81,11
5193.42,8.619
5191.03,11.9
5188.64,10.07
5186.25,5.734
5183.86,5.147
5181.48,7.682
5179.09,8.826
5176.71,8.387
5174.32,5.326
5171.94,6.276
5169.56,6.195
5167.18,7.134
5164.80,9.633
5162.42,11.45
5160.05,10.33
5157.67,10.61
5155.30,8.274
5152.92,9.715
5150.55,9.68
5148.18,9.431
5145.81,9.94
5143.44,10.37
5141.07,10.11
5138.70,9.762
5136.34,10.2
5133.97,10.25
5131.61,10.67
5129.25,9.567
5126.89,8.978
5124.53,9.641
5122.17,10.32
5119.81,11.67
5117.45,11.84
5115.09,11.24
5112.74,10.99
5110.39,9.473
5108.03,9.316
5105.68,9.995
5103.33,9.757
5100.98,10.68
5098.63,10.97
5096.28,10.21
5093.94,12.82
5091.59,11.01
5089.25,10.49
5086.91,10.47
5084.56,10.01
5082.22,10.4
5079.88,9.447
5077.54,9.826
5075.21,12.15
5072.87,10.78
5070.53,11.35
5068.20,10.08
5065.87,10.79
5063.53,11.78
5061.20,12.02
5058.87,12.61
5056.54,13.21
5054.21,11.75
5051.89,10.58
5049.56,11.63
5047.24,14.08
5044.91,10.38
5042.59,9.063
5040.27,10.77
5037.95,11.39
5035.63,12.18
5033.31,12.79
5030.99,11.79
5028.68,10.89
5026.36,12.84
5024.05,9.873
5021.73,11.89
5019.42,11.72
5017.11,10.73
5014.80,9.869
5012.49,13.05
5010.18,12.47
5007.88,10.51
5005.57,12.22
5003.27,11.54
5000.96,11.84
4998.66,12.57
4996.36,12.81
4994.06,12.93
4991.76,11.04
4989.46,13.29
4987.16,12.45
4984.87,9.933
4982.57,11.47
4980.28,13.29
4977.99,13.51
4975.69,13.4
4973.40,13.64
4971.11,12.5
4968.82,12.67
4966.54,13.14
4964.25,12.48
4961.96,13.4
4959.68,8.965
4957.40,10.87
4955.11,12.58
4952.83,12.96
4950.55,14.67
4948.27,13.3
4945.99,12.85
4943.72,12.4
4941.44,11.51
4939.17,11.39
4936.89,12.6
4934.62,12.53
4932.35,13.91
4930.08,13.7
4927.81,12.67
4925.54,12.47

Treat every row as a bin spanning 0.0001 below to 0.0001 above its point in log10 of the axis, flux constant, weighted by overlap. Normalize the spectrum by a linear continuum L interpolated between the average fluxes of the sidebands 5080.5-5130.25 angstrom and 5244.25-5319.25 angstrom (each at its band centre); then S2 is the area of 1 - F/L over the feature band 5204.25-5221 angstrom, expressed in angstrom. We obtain 2.6 angstrom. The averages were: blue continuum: 10.5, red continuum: 13.6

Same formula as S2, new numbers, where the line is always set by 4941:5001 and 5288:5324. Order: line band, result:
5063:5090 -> 5.14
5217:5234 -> 1.63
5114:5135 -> 4.58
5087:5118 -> 6.10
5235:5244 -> 0.06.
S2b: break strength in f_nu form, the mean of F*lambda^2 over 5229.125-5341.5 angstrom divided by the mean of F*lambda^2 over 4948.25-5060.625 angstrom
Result 1.25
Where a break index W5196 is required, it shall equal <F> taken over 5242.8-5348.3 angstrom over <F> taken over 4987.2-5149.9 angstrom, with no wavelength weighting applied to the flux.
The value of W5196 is 1.22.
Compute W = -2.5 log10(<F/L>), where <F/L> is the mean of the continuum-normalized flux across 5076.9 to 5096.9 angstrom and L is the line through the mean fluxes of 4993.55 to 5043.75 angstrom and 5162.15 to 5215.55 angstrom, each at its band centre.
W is -0.006 mag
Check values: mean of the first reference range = 11.6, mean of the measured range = 10.5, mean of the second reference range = 8.84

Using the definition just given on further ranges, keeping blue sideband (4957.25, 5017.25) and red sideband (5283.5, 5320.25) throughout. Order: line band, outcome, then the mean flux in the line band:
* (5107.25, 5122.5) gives 0.21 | 10.7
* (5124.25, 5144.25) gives 0.30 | 9.96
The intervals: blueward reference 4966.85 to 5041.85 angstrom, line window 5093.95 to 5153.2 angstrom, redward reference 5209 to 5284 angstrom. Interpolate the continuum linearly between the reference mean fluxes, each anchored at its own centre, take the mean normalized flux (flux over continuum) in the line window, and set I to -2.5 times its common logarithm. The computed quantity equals 0.20 mag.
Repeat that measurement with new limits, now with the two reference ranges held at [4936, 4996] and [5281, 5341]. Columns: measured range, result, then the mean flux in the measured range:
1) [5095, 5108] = 0.26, 10.3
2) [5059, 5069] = 0.13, 11.4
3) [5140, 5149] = 0.30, 9.98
